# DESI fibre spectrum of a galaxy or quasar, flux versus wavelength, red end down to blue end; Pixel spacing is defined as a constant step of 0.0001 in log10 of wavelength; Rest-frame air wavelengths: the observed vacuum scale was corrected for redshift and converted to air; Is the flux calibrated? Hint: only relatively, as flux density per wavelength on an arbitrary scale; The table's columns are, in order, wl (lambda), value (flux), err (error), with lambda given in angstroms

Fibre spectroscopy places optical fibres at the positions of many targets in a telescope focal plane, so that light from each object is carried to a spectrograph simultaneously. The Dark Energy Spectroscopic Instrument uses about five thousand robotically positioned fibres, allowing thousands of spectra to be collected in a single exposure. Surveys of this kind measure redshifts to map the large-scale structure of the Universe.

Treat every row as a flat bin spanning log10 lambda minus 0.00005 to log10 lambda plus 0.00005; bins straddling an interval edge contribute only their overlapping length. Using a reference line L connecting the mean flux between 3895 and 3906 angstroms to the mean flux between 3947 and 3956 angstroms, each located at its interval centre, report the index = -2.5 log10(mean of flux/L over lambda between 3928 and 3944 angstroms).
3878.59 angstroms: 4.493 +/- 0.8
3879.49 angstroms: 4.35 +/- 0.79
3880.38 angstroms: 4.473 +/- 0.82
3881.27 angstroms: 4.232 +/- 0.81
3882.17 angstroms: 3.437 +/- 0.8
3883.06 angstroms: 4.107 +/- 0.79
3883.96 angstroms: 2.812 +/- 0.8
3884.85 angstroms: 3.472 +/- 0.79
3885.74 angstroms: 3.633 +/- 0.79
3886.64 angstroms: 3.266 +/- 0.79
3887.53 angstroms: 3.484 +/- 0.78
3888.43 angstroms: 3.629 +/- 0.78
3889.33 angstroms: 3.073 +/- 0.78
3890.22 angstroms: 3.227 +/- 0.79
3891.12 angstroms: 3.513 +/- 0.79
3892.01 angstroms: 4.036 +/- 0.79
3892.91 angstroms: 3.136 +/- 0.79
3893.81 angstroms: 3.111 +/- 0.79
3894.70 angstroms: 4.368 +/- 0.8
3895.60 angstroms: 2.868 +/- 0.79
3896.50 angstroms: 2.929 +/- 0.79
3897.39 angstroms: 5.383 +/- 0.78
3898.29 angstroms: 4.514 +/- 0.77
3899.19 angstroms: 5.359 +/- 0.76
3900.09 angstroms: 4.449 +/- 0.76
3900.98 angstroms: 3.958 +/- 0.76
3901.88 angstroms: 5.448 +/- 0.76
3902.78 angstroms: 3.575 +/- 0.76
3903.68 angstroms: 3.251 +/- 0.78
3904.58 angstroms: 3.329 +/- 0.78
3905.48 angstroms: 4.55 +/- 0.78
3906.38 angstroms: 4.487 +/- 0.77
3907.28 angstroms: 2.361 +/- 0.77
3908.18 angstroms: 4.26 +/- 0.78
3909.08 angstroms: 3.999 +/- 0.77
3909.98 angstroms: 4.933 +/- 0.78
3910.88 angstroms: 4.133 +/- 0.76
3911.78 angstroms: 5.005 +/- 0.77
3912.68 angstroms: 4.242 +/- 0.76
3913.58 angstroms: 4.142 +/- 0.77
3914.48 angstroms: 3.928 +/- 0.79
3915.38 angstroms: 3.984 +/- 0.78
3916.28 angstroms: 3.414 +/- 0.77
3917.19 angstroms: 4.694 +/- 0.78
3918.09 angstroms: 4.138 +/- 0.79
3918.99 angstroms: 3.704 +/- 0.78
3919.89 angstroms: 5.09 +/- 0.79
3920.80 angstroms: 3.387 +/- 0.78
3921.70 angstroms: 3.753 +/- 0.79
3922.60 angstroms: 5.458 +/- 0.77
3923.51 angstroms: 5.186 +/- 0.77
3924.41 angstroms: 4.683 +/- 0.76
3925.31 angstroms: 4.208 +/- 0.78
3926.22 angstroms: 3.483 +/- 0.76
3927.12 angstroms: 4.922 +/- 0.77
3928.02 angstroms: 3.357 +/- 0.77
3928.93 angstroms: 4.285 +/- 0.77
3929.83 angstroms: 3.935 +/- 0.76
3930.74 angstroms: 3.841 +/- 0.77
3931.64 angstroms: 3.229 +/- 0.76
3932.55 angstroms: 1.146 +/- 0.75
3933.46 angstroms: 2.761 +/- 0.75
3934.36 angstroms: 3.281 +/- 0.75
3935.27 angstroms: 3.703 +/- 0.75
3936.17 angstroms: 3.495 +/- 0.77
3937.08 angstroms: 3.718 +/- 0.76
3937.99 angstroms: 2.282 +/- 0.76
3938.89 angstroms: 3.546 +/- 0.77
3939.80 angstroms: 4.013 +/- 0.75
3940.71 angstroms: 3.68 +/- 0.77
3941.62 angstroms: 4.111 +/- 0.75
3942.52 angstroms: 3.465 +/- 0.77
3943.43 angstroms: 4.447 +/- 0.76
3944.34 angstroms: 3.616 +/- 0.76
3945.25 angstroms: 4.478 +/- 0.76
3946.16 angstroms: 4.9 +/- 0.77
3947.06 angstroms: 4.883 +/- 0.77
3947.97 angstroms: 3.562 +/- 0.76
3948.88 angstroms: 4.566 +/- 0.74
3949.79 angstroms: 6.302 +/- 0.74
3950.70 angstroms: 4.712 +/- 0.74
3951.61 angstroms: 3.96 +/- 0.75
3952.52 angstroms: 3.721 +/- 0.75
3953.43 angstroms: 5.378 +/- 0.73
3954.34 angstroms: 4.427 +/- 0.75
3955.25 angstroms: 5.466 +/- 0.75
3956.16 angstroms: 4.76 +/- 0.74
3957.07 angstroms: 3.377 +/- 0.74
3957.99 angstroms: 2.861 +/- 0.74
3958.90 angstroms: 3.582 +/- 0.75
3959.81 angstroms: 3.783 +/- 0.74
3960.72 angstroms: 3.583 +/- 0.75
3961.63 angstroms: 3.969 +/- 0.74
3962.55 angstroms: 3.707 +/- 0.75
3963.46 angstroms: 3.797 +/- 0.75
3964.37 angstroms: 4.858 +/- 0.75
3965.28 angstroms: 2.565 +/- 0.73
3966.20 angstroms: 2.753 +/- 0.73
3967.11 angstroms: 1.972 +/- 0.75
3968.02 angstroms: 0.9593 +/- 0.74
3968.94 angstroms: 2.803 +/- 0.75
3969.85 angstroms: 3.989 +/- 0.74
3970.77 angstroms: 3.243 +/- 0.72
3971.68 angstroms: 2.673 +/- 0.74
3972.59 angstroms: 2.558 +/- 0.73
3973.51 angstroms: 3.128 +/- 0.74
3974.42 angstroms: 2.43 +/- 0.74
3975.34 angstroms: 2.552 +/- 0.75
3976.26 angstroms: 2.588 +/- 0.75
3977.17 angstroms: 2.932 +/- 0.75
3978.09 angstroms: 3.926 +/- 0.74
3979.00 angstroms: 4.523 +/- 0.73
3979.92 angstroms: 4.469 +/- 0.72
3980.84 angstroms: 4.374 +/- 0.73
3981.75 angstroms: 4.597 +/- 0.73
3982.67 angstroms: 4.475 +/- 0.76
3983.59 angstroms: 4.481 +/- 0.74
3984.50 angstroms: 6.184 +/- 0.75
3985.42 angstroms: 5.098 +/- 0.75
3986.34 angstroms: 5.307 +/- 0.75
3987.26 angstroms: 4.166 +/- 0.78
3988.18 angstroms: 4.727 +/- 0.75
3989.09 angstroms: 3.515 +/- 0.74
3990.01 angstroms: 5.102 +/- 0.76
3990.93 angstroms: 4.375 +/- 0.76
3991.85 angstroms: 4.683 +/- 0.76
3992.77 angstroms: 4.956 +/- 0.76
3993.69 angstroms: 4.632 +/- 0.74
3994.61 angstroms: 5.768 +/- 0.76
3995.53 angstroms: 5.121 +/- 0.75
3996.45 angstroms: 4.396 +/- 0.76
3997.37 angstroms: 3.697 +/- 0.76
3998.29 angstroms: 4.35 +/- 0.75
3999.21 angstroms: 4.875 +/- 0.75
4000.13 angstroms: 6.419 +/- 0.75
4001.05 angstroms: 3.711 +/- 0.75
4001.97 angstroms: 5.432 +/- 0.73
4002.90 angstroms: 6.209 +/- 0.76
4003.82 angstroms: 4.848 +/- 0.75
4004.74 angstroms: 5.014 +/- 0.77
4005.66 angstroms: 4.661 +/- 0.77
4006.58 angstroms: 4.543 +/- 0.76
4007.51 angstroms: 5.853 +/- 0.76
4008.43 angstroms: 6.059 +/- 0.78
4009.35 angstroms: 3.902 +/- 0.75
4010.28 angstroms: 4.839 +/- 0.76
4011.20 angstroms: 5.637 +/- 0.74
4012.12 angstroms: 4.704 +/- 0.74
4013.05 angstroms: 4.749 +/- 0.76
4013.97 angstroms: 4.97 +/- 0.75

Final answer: 0.29 mag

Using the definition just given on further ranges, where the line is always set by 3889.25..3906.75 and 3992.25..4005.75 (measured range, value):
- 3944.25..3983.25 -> 0.214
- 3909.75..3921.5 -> -0.019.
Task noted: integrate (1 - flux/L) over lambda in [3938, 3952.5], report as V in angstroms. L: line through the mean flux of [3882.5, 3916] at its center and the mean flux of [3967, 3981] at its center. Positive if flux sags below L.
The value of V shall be -3.5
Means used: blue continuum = 3.89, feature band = 4.21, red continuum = 3.07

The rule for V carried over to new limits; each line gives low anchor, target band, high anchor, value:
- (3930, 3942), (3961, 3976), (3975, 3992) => 3.7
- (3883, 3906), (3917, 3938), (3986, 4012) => 1.4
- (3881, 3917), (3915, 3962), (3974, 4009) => 2.1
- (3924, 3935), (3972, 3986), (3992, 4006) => 2.1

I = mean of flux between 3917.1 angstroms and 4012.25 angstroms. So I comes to 4.13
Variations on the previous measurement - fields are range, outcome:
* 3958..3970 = 3.22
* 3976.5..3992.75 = 4.51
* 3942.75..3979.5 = 3.7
